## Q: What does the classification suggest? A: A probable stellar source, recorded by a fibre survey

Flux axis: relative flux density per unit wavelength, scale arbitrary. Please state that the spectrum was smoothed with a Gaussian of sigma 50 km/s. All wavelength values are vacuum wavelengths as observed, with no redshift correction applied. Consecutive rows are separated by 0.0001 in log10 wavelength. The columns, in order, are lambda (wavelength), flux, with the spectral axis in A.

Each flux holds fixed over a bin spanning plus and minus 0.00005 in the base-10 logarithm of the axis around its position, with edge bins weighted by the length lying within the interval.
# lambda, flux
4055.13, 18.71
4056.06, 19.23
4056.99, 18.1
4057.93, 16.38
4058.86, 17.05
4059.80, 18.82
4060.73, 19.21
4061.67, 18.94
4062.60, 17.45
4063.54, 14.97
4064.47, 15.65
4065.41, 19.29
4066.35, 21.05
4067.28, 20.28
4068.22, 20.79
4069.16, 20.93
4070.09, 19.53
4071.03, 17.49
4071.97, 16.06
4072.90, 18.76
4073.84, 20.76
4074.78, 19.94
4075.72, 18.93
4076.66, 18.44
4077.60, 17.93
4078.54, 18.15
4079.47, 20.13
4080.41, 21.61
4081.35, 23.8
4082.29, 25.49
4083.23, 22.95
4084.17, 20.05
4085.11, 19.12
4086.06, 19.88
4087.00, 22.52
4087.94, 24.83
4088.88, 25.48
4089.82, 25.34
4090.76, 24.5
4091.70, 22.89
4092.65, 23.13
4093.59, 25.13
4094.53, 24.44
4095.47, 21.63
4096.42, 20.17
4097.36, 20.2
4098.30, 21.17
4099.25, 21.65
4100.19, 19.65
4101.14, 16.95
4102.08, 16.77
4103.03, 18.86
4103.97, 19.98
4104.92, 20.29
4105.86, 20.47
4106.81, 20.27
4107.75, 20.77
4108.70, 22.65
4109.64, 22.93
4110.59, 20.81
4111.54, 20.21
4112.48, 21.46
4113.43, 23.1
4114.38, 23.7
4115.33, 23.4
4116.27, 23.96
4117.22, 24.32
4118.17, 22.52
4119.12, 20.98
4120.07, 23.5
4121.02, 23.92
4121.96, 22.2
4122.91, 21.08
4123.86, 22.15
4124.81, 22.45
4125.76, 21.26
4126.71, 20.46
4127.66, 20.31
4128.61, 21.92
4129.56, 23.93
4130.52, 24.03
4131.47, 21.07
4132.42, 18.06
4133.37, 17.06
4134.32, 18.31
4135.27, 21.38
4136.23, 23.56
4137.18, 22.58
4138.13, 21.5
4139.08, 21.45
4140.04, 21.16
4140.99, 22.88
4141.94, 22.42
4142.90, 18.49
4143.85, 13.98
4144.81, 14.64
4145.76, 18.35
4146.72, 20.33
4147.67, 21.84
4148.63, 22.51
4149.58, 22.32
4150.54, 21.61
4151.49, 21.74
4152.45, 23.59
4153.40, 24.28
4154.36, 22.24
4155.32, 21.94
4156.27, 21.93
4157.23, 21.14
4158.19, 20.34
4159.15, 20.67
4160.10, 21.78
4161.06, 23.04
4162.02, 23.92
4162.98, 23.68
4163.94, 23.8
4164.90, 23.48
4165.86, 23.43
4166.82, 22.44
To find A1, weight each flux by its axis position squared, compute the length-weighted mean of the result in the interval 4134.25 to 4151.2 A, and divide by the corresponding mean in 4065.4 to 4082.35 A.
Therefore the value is 1.07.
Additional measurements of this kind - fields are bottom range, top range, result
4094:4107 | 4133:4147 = 1.00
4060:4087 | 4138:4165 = 1.13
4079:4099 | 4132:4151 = 0.92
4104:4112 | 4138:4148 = 0.95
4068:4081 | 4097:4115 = 1.09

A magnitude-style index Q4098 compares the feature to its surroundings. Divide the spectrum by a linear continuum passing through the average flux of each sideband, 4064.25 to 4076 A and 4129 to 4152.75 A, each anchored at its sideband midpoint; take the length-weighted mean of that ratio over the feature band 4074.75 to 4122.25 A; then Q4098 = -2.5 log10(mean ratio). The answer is -0.09 mag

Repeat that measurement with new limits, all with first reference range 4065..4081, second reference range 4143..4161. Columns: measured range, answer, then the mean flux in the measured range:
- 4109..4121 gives -0.12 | 22.6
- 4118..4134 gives -0.06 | 21.5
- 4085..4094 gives -0.19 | 23.4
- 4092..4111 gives -0.05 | 20.9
